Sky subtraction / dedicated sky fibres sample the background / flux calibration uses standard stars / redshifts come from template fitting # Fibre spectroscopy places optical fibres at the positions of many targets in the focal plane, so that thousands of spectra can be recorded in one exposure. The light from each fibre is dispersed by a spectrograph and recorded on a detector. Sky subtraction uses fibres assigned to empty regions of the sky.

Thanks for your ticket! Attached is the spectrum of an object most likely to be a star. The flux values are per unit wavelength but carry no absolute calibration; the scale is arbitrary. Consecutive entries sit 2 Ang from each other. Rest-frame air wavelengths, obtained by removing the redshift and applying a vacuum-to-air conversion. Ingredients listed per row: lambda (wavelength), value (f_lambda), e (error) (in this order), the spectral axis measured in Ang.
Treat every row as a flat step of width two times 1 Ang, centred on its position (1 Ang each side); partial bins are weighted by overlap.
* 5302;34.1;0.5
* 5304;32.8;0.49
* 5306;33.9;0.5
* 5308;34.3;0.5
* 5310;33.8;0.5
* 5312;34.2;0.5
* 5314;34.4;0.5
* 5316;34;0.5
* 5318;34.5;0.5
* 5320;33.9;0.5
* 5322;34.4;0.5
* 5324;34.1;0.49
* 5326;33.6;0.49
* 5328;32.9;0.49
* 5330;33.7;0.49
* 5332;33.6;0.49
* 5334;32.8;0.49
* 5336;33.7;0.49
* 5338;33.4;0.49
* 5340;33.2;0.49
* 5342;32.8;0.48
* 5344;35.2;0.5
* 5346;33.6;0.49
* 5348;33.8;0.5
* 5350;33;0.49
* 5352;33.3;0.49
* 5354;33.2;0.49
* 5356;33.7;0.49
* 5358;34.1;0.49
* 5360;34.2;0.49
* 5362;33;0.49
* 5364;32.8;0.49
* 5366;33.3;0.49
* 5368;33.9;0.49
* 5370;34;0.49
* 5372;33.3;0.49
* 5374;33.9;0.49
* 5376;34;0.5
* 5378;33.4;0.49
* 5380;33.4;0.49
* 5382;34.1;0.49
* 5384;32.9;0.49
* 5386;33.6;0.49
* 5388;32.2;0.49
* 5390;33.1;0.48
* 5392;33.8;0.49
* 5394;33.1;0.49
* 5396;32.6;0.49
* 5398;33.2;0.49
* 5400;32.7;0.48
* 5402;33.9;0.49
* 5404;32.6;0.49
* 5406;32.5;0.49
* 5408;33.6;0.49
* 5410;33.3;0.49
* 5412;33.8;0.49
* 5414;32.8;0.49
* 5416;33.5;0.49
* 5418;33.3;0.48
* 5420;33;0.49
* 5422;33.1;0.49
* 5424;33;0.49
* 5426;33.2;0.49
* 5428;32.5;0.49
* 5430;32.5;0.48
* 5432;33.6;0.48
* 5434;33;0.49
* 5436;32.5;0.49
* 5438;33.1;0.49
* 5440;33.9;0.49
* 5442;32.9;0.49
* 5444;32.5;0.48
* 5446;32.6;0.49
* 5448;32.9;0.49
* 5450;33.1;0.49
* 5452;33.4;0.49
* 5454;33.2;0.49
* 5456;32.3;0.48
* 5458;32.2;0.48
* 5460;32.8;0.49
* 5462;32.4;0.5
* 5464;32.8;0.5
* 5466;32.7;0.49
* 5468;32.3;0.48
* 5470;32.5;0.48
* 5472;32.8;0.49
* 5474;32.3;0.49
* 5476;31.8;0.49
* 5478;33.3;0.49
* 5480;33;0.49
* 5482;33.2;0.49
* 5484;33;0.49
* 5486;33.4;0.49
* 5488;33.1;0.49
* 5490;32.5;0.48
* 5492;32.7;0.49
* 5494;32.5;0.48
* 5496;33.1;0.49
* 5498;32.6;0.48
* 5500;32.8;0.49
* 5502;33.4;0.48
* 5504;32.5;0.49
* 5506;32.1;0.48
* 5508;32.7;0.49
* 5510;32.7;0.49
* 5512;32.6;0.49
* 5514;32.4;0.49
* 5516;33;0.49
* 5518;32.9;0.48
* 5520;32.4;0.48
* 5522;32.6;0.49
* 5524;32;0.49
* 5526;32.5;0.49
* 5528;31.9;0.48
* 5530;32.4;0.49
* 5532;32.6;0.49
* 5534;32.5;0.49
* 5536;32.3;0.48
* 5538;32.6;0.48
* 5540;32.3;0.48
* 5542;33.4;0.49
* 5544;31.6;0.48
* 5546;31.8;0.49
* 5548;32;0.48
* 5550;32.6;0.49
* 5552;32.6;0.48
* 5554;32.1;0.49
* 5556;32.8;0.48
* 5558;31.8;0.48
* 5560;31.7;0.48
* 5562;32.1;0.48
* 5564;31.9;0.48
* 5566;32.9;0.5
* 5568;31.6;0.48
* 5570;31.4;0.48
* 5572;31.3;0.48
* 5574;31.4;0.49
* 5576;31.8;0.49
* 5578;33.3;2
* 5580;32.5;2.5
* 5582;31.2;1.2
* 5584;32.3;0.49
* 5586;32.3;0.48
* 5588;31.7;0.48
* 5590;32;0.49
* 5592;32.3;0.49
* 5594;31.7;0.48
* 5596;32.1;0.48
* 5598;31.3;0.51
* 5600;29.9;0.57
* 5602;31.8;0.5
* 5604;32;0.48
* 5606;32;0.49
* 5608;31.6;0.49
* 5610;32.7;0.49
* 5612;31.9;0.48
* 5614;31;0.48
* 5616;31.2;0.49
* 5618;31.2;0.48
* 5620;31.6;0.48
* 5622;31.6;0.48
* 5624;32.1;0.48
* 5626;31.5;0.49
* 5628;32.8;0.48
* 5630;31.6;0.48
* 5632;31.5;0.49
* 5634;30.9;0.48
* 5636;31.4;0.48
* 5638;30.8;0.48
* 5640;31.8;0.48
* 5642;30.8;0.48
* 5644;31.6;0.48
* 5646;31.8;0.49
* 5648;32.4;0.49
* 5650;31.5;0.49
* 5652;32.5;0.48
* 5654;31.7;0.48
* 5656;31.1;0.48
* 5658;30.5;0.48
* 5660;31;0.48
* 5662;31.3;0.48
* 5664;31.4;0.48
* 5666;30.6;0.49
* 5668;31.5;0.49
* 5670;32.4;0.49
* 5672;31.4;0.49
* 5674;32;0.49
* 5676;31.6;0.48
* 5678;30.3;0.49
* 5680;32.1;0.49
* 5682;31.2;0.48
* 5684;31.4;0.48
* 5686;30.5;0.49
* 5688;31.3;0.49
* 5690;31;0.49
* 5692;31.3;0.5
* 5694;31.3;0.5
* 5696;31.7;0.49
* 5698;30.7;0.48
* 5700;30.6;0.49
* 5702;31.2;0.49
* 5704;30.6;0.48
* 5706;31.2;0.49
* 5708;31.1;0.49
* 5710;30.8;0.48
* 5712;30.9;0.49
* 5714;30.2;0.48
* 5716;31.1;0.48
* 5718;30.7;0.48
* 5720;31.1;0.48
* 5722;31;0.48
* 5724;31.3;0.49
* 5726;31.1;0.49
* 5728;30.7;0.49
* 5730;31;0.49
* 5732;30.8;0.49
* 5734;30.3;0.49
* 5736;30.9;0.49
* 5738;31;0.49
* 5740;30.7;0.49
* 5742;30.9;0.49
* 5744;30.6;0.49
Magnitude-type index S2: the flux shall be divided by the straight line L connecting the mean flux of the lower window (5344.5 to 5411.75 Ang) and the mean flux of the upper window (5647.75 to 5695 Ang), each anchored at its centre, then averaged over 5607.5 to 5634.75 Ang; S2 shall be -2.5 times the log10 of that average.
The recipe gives 0.00 mag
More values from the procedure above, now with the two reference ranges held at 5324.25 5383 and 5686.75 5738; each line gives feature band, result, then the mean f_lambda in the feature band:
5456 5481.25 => 0.005 mag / 32.6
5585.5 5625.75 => 0.001 mag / 31.7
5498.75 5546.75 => -0.006 mag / 32.5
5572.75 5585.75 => -0.005 mag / 32.1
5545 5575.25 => 0.002 mag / 32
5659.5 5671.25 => -0.003 mag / 31.4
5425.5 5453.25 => -0.001 mag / 33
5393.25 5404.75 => 0.007 mag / 33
